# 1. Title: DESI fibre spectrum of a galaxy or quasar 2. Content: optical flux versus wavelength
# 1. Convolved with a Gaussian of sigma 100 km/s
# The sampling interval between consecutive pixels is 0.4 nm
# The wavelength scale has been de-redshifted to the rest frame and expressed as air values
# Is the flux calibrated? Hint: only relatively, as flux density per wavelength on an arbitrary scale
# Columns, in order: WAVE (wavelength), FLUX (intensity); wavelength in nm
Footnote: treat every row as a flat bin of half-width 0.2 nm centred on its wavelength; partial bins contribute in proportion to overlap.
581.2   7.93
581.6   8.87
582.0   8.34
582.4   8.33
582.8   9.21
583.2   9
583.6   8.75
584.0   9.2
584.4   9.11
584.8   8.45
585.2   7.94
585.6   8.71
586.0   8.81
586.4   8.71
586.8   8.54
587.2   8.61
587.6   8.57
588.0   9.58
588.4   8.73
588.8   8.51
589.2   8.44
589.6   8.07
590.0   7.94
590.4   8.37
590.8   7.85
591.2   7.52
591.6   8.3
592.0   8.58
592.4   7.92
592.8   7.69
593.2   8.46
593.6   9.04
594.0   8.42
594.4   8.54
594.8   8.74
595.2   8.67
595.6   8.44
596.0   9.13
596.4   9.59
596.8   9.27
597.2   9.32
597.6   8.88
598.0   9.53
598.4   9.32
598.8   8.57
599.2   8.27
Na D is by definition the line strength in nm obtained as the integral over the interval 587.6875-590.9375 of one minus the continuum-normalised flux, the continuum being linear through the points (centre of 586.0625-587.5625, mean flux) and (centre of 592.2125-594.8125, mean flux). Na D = 0.033 nm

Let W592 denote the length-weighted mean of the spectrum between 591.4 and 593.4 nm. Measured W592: 8.19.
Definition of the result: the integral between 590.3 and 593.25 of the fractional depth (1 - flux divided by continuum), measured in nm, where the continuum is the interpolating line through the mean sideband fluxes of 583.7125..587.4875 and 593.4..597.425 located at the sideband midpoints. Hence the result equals 0.26 nm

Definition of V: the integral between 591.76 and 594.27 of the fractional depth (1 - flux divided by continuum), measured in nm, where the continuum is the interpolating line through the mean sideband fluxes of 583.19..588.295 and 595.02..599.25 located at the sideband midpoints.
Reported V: 0.16 nm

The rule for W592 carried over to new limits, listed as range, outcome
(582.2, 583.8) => 8.82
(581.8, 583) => 8.63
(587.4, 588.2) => 9.08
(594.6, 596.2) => 8.75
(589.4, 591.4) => 7.95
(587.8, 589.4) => 8.81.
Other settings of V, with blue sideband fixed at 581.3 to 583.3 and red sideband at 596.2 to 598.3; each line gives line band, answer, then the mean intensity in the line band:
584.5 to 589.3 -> 0.13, 8.65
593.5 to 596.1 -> 0.15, 8.68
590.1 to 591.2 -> 0.13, 7.99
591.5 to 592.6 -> 0.10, 8.26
